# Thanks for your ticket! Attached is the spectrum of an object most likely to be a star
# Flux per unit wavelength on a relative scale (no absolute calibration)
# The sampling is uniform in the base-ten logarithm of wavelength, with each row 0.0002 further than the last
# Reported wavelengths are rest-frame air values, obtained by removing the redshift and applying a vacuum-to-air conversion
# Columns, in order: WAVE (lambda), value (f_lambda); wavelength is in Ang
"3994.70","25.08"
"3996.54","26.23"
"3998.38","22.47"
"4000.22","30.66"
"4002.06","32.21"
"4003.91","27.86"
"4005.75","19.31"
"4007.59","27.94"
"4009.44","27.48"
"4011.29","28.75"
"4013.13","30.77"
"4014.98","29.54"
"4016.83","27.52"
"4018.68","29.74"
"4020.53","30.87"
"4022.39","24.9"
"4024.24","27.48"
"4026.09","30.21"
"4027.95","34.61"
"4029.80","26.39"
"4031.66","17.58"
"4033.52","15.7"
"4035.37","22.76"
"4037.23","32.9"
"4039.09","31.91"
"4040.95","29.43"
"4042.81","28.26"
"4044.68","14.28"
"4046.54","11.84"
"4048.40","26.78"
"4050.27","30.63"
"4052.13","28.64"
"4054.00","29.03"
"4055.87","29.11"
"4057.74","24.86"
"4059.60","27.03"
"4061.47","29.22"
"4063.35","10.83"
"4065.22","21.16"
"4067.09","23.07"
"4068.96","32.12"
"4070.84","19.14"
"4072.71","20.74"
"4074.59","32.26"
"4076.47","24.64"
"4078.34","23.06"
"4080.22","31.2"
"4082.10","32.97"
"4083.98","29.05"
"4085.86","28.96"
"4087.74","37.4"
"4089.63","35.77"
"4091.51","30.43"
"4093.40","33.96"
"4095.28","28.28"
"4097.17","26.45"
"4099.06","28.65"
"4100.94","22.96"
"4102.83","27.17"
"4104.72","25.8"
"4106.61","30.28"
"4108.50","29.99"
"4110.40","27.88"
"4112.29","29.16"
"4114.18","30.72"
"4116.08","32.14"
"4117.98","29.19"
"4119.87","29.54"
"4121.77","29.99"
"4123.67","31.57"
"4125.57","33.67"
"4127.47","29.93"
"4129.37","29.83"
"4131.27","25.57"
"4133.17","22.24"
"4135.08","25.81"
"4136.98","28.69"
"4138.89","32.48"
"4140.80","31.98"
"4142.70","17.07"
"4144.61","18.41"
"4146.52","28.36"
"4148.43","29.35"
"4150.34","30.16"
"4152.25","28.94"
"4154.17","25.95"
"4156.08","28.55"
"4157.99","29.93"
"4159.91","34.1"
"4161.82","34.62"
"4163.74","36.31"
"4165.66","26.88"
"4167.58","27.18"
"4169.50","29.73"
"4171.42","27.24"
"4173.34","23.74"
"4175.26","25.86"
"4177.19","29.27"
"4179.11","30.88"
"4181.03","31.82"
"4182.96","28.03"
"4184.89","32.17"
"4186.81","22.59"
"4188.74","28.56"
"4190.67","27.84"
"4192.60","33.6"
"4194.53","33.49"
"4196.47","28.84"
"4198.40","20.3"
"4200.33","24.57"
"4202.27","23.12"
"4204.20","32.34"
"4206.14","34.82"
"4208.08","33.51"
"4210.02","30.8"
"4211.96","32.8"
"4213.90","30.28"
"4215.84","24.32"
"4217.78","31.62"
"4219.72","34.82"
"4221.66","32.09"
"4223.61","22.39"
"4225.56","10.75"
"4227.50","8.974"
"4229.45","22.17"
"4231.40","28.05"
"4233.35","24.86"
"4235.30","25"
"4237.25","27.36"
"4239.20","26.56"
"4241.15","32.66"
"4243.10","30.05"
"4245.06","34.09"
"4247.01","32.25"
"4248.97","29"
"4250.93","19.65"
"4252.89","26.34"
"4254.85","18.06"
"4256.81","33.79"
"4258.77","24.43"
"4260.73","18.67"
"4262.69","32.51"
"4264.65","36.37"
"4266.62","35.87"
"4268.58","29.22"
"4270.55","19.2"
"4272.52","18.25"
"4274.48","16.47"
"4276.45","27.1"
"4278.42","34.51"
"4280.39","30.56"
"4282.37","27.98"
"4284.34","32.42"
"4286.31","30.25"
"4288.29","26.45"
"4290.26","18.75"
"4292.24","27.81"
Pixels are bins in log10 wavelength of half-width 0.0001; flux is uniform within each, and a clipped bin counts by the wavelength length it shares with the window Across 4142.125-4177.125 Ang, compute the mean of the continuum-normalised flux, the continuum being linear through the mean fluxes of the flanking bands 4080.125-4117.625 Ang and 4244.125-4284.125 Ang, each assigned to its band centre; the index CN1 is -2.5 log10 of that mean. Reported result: 0.03 mag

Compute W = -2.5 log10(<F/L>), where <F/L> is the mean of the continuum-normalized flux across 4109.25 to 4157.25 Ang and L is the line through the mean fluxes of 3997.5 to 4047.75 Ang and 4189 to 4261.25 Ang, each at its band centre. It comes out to -0.06 mag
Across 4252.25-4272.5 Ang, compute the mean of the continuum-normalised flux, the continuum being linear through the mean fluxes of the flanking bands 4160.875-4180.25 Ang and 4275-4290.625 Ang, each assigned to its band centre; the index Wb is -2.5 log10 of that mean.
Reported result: 0.06 mag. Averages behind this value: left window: 29.2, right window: 28.5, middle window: 27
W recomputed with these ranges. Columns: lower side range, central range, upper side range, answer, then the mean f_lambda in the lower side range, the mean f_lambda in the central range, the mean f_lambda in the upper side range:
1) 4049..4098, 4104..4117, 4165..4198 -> -0.06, 27.7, 29.5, 28.6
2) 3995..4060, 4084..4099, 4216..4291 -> -0.17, 26.7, 31.3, 26.6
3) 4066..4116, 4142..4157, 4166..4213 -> 0.11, 28.6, 26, 28.9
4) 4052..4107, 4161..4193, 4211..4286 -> -0.08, 27.4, 29.1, 26.9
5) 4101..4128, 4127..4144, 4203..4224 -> 0.12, 29.6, 26.8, 31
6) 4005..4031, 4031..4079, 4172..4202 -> 0.15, 28.2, 24.5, 28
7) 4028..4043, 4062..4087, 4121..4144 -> 0.06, 26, 25.5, 28.1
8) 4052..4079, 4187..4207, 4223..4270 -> -0.11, 24.9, 28.5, 26.2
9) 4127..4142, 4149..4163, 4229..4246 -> -0.09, 28.1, 30.4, 28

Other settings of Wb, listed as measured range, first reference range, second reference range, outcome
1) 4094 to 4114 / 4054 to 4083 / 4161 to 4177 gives -0.05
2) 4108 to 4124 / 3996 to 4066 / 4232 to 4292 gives -0.13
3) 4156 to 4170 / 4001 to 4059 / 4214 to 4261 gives -0.18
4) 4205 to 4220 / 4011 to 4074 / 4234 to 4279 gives -0.17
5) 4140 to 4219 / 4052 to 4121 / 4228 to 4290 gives -0.05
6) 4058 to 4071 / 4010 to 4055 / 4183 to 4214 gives 0.16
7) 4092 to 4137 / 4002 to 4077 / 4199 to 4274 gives -0.09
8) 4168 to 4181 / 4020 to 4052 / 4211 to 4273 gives -0.07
